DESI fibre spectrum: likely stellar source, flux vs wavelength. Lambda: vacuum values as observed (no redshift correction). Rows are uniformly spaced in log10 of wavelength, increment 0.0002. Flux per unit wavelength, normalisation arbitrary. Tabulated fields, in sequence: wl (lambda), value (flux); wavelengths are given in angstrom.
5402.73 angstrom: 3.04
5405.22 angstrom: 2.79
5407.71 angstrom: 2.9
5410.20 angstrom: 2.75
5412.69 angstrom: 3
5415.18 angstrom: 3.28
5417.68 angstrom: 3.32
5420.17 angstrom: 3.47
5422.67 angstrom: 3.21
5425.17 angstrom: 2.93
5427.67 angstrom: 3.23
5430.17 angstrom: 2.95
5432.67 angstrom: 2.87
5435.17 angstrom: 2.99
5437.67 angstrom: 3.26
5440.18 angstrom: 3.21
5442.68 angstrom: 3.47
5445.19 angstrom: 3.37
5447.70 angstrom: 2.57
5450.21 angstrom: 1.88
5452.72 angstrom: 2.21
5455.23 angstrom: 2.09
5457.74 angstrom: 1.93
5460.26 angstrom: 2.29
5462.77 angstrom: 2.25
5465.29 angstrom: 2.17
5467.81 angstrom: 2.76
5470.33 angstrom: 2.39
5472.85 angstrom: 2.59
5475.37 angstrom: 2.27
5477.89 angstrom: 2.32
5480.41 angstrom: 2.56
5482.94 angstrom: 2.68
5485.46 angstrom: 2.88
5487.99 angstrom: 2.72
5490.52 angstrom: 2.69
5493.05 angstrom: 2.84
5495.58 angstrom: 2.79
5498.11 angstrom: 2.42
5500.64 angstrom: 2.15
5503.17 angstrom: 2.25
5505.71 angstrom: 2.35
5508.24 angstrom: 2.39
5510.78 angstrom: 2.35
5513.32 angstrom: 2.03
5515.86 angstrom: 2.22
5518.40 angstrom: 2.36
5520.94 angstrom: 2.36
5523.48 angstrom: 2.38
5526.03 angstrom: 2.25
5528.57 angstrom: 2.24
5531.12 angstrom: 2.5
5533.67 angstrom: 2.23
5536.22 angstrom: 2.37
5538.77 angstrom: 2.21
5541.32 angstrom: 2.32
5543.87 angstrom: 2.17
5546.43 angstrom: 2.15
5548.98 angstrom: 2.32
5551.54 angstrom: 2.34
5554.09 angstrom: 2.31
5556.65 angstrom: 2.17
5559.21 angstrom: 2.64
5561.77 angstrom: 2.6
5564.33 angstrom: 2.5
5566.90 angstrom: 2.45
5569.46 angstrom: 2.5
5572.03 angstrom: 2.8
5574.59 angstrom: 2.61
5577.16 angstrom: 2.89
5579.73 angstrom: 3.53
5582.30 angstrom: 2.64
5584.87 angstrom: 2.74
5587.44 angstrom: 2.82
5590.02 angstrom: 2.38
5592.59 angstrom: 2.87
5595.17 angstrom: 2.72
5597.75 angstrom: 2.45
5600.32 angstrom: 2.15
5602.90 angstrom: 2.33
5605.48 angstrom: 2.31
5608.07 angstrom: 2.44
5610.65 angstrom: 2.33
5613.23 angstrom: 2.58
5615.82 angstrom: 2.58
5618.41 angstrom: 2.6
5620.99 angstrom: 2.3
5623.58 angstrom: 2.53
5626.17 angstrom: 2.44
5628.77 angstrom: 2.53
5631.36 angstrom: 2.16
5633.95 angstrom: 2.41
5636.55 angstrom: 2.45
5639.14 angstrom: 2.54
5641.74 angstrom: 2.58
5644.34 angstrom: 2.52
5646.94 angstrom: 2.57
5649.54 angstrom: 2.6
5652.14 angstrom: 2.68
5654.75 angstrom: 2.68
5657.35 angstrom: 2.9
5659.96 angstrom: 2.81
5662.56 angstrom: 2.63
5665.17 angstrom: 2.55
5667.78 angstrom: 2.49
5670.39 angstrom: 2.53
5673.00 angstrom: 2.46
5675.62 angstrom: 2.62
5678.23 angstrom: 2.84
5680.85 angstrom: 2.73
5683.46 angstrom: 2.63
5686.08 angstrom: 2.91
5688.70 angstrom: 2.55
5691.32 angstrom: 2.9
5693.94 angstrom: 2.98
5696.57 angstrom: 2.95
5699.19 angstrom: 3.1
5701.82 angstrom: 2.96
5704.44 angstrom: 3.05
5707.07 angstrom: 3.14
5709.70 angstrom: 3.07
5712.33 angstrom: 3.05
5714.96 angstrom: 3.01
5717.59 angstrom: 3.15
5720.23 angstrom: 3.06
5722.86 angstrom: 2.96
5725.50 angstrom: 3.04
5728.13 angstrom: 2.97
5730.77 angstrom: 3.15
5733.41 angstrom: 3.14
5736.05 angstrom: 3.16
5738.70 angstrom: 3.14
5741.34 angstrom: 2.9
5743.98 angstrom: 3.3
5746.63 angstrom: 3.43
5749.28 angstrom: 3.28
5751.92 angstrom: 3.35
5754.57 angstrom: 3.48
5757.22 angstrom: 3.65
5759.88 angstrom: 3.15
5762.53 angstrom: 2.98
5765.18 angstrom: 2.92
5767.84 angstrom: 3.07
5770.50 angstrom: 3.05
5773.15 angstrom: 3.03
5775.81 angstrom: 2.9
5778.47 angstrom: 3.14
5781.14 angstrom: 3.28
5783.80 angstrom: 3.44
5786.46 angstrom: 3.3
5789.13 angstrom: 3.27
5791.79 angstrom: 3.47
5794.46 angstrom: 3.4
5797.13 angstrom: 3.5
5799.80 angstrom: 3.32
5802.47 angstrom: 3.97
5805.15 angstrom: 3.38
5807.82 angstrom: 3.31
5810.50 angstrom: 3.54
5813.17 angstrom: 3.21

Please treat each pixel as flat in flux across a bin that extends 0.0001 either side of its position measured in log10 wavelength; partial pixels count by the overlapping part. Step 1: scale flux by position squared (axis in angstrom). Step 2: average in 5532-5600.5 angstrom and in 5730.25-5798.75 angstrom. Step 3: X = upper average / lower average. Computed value 1.4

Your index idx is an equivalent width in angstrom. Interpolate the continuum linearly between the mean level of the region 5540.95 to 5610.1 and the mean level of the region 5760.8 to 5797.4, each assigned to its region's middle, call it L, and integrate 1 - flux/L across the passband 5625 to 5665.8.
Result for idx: 2.8 angstrom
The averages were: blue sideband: 2.52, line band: 2.57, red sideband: 3.19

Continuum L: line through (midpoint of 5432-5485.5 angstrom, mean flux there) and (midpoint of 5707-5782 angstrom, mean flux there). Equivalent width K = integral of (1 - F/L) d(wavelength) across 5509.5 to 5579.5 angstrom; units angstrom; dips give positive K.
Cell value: 8.9 angstrom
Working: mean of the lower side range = 2.58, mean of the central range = 2.4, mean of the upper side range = 3.14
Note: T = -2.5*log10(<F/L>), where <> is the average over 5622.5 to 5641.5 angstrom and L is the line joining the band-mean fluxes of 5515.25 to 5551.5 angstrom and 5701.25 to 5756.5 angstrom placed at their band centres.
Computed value 0.12 mag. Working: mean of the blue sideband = 2.29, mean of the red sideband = 3.14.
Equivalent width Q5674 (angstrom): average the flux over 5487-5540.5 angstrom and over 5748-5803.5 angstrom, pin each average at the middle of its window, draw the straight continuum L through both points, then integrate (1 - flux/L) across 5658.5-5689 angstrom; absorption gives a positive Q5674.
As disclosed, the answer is 2.92 angstrom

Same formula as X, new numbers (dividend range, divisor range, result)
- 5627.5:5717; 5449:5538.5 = 1.23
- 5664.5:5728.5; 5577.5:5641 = 1.17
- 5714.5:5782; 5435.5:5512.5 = 1.37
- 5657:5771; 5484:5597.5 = 1.28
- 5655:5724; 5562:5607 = 1.12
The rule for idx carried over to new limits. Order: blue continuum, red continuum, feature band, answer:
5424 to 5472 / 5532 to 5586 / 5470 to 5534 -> 3.8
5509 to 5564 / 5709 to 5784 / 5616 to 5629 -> 0.8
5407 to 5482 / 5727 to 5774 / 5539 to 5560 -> 4.4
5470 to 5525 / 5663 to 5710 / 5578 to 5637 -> 2.5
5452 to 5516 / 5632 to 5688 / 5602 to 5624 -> 1.0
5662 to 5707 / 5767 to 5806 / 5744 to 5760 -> -1.4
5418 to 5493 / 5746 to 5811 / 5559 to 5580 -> 1.6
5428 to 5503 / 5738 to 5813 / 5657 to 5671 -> 1.8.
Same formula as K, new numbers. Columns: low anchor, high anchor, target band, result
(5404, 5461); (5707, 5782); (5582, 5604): 3.2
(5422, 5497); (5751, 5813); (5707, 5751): 1.1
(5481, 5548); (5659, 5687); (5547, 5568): 0.5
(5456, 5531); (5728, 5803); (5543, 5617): 4.0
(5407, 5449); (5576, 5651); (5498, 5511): 2.6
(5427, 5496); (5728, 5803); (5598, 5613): 3.0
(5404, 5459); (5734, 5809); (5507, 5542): 8.1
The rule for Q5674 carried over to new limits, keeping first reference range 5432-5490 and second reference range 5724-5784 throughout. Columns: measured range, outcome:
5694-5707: 0.16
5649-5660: 0.88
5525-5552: 4.58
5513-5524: 1.72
